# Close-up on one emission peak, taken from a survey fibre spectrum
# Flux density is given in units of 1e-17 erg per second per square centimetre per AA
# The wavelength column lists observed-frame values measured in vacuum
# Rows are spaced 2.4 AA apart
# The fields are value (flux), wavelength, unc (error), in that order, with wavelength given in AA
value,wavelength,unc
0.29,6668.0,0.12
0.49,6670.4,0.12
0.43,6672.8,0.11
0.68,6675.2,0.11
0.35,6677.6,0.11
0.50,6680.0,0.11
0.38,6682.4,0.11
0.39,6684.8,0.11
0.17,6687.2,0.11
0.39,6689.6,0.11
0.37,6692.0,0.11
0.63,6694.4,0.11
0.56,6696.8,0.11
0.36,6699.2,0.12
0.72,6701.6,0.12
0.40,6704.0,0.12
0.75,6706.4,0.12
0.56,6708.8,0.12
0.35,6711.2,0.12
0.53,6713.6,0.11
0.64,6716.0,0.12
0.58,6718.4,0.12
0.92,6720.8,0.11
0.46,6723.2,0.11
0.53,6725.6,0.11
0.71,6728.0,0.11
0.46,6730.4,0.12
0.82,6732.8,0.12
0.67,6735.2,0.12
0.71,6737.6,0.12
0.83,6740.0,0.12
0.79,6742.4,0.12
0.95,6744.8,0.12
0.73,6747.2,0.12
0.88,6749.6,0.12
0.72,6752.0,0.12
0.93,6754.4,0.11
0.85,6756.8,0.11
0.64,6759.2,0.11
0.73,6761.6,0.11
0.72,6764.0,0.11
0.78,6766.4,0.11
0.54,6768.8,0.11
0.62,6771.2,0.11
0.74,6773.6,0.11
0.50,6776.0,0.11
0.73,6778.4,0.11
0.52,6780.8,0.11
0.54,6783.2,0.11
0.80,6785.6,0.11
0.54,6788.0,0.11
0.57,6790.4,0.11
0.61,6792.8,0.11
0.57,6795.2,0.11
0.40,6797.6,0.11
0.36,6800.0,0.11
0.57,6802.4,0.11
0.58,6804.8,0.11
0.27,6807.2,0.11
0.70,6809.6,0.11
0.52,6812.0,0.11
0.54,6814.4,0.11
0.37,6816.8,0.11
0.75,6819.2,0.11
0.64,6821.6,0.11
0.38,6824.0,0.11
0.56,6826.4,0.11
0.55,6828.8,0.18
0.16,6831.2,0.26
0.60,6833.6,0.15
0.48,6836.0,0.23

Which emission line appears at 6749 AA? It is Mg II 2798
